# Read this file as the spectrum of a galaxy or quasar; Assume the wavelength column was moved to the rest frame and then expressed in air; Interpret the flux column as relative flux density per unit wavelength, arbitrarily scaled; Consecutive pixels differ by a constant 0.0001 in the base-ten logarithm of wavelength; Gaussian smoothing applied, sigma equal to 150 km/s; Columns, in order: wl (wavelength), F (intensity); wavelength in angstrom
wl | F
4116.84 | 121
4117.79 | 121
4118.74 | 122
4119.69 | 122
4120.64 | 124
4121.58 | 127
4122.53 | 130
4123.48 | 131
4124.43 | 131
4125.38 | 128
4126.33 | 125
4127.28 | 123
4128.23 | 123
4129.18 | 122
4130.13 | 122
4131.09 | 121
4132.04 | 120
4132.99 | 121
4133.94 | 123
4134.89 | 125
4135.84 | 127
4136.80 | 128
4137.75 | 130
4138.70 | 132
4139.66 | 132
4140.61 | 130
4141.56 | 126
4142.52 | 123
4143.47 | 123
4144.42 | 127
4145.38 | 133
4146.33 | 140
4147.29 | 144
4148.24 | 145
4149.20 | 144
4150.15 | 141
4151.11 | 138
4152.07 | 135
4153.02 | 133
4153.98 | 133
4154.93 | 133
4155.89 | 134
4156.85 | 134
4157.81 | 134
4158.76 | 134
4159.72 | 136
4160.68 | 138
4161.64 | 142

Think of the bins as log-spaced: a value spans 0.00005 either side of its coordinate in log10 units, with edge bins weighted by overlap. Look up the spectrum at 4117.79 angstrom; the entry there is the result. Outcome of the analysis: 121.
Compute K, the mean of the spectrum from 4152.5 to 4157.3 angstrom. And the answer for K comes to 133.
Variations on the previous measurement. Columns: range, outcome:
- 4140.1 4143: 127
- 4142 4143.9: 123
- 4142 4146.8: 129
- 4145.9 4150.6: 143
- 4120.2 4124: 128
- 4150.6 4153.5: 135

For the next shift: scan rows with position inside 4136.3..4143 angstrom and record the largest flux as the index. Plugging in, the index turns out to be 132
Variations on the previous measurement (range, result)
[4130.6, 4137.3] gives 128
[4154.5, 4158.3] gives 134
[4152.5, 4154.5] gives 133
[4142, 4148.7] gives 145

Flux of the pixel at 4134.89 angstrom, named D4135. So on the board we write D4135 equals 125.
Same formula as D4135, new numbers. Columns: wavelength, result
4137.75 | 130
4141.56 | 126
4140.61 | 130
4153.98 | 133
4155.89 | 134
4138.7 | 132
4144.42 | 127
